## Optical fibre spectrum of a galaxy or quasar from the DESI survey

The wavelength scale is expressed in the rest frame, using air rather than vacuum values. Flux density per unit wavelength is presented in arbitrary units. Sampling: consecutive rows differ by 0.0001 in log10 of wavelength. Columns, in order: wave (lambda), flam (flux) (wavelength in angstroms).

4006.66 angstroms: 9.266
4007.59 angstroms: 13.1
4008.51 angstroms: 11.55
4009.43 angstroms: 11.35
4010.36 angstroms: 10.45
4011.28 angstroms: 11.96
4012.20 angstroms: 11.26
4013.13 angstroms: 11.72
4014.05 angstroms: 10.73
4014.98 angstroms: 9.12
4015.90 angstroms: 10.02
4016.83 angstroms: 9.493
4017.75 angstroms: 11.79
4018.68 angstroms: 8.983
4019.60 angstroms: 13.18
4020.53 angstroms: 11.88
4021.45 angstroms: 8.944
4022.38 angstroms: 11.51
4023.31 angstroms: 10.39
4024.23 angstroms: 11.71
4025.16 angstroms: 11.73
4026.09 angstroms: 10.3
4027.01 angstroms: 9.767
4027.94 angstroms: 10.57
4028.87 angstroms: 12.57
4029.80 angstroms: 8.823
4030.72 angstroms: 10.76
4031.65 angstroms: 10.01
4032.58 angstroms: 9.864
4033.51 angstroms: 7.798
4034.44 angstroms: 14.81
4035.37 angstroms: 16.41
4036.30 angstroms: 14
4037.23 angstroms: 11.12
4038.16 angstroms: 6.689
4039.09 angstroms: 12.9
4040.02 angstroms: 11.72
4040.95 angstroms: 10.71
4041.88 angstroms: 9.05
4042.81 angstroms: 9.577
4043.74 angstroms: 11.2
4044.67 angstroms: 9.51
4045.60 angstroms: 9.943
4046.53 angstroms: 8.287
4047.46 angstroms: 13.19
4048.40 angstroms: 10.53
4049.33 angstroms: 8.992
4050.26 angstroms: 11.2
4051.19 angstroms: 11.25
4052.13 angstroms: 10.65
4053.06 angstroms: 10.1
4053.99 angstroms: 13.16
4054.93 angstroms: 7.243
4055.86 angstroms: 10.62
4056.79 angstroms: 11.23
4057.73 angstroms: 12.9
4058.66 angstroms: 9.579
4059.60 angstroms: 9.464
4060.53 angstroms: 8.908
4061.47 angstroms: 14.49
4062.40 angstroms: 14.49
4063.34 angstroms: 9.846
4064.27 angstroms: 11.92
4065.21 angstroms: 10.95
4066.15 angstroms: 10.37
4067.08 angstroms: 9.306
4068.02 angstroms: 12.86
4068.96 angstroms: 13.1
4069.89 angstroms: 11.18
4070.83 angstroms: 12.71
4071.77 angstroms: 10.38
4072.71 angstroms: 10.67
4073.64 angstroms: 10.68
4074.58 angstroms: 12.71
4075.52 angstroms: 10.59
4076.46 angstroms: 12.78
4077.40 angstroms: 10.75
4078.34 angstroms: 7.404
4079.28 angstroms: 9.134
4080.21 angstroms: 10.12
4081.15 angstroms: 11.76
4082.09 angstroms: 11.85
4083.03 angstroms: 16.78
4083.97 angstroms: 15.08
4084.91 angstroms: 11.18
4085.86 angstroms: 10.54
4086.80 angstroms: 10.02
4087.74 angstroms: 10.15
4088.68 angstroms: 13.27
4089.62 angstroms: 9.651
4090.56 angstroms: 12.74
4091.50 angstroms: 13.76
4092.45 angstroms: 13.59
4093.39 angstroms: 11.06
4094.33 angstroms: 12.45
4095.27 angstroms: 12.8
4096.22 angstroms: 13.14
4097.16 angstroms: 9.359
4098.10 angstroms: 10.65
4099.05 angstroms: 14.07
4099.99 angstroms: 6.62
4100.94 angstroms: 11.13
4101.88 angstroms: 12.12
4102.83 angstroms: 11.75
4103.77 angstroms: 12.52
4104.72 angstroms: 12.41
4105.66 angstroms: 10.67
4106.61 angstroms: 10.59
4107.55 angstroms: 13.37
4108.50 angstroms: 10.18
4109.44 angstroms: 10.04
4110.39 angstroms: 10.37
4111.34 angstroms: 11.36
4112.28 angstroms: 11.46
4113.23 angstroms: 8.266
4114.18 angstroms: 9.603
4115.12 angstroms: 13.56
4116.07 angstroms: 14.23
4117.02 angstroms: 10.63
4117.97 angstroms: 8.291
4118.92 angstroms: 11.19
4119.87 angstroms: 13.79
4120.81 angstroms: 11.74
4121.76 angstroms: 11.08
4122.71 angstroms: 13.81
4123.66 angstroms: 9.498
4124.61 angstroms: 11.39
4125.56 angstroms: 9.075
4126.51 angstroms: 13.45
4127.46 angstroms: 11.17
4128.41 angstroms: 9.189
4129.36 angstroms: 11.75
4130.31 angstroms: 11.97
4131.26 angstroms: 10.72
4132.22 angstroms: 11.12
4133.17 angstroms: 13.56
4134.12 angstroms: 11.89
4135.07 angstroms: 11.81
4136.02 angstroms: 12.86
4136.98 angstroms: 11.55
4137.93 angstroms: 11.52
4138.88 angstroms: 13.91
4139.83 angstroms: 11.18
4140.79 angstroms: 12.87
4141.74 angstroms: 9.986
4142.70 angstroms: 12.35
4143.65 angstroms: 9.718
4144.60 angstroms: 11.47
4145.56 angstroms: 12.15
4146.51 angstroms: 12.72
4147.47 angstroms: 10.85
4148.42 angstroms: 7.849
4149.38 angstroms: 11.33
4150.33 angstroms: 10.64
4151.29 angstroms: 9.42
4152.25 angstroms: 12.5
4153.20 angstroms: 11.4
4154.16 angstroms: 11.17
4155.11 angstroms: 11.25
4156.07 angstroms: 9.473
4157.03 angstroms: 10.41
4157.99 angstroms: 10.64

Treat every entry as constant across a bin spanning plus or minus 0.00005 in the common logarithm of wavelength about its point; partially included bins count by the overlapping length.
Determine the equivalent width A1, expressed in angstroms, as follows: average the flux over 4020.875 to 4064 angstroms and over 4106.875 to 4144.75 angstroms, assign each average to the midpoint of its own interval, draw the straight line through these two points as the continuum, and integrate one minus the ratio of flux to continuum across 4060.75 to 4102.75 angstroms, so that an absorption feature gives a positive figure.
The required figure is -1.8 angstroms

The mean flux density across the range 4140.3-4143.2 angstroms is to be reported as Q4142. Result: 11.7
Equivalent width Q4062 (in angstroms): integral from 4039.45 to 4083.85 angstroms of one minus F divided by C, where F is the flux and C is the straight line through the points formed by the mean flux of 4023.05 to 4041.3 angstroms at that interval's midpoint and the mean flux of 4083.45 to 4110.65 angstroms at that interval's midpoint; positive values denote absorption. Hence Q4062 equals 1.3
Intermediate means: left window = 11.1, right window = 11.6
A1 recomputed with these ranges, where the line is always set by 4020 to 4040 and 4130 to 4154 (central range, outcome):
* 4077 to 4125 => -0.39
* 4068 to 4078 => -0.29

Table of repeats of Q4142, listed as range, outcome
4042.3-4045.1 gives 10.1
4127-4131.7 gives 11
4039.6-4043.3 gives 10.3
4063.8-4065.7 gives 11.4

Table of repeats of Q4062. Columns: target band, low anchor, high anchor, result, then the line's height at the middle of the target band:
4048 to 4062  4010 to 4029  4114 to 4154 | 0.41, 11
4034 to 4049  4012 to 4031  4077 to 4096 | -0.24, 11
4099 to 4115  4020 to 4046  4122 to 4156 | 0.39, 11.2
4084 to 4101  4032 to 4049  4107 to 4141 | -0.43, 11.3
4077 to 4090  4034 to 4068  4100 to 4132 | -0.18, 11.1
